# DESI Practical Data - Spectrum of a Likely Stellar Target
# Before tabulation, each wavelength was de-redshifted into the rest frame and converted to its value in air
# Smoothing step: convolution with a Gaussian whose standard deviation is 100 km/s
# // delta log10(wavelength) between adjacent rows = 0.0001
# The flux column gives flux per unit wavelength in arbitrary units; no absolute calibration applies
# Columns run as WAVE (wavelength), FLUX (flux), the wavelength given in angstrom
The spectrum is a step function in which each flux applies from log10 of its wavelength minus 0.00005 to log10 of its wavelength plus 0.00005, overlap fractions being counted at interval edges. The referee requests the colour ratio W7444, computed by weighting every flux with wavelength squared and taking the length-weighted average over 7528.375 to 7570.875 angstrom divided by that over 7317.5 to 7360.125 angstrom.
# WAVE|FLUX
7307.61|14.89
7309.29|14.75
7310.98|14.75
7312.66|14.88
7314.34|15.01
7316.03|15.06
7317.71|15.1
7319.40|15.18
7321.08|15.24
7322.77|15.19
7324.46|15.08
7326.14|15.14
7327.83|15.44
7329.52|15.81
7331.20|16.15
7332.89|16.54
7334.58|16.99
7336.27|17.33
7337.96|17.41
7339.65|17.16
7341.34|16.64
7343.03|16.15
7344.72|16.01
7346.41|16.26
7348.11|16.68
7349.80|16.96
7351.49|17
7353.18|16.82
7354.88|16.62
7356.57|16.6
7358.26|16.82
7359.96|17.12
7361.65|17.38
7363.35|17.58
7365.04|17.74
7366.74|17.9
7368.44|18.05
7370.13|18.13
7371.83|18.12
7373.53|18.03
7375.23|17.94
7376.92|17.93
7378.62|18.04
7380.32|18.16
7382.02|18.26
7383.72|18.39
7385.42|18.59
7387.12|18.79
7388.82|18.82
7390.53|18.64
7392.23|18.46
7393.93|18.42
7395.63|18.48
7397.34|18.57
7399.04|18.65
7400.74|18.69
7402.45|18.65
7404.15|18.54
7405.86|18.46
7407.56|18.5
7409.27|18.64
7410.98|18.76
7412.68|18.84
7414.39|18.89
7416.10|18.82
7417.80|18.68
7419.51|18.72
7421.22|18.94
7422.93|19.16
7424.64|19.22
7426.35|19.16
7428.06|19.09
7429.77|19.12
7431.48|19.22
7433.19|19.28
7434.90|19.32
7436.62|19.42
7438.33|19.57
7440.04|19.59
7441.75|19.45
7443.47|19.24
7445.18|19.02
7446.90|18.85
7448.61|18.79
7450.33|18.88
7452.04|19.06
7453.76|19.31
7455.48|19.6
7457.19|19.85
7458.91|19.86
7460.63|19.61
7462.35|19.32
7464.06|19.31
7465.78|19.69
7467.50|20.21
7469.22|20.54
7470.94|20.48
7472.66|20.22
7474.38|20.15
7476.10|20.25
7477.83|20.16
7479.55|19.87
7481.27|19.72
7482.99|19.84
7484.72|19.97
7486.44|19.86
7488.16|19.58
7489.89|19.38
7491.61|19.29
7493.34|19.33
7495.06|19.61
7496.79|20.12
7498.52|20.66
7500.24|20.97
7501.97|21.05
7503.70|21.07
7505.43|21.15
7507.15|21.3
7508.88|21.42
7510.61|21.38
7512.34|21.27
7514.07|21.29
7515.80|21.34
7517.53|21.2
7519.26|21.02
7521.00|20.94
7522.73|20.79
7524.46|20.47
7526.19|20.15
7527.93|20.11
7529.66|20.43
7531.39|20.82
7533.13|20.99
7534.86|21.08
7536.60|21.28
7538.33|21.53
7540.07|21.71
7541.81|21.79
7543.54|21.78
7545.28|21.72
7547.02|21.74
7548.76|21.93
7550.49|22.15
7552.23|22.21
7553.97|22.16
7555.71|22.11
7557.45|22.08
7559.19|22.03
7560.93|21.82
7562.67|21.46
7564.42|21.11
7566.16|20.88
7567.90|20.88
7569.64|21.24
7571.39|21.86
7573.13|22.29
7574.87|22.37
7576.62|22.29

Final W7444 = 1.4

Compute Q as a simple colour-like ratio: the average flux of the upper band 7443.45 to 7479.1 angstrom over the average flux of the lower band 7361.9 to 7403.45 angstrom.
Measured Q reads 1.07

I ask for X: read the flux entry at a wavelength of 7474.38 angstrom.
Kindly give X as 20.15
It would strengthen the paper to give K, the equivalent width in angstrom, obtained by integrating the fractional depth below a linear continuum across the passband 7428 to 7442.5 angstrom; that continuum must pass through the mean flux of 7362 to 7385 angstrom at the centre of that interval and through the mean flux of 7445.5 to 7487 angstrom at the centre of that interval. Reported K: -0.2 angstrom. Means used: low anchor 18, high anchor 19.7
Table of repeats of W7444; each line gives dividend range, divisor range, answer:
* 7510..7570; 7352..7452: 1.20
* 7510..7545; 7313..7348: 1.39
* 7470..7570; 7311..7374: 1.33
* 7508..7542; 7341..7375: 1.28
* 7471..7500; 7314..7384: 1.23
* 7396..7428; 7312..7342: 1.21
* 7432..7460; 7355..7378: 1.12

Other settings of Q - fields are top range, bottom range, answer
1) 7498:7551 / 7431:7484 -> 1.08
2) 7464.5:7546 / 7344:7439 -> 1.13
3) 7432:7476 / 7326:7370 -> 1.16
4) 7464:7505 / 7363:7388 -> 1.11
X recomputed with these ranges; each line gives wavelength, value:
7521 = 20.94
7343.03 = 16.15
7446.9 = 18.85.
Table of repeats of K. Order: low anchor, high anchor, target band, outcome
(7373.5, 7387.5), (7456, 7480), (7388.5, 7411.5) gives 0.0 angstrom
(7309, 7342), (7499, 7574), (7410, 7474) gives -1.7 angstrom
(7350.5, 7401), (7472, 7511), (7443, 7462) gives 0.2 angstrom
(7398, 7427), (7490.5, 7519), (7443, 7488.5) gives 0.6 angstrom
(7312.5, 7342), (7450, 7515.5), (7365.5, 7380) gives -0.8 angstrom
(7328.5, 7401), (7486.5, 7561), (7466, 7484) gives -0.1 angstrom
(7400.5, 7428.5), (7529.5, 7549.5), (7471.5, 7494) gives 0.4 angstrom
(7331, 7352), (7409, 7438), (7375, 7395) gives -0.5 angstrom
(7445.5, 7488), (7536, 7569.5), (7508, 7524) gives -0.2 angstrom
